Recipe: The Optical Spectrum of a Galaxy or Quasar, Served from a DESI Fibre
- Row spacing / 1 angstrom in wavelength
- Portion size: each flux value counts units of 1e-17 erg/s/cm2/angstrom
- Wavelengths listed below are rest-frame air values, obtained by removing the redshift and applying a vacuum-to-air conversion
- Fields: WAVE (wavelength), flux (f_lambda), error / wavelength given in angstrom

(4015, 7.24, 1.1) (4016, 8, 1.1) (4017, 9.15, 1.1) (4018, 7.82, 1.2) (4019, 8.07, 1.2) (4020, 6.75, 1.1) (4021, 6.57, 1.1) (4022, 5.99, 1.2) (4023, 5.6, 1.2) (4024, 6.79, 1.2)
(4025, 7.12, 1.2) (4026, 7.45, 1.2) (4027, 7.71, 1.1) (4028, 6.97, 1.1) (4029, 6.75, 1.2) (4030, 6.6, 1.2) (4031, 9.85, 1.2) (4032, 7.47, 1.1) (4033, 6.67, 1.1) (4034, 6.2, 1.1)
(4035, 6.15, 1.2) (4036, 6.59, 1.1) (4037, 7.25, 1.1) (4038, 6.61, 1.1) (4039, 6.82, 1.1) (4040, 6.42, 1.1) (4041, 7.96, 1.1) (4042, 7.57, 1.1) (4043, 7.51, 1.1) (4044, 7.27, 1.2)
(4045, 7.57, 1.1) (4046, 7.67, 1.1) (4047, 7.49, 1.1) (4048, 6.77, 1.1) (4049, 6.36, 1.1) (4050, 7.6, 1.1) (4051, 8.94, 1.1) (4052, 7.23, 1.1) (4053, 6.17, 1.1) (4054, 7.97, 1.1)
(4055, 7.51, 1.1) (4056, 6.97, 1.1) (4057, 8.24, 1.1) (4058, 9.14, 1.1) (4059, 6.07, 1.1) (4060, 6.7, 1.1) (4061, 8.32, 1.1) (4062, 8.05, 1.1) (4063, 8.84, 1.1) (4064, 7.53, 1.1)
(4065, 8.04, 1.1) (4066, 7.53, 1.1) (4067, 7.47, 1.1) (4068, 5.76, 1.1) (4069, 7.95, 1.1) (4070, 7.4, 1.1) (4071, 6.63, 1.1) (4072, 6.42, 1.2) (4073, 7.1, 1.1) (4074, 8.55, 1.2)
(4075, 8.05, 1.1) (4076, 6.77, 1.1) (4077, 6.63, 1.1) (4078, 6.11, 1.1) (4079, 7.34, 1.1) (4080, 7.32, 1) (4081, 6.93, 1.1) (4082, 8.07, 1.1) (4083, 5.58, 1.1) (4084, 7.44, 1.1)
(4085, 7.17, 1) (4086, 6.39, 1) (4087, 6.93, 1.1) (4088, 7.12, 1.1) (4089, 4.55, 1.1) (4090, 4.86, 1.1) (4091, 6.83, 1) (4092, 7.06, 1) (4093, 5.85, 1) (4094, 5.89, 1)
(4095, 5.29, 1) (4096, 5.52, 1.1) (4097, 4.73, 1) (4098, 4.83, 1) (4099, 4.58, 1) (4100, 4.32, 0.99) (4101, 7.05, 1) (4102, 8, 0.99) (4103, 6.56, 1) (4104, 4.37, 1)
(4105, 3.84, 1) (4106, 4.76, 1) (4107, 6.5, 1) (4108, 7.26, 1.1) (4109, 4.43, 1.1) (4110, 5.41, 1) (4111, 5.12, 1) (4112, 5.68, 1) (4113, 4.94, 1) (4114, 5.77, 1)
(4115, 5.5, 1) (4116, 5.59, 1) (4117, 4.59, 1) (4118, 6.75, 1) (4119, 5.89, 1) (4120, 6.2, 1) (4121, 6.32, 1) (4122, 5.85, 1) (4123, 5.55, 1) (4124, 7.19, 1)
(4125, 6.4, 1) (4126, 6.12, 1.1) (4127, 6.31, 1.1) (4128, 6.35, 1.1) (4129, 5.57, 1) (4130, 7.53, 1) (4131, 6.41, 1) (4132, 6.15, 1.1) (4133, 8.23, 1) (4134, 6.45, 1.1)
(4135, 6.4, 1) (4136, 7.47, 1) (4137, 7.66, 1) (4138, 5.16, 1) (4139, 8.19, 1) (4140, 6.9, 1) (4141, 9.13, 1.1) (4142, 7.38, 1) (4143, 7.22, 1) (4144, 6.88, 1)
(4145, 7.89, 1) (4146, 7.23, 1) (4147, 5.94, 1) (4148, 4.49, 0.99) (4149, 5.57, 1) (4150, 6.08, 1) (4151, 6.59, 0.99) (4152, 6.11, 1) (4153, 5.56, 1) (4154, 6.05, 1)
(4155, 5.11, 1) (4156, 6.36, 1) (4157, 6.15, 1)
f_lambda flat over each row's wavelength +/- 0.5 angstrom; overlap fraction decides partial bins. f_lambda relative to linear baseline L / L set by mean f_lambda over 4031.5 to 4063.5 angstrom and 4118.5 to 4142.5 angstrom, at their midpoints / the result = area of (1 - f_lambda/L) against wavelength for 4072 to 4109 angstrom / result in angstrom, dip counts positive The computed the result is 3.94 angstrom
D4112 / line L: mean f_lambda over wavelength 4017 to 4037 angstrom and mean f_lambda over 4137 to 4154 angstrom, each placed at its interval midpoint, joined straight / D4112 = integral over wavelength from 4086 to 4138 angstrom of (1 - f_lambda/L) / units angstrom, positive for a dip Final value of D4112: 6.2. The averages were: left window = 7.07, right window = 6.66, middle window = 5.97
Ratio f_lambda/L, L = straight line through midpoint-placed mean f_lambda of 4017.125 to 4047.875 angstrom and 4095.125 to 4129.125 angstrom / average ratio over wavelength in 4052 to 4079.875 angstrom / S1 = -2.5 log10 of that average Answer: -0.13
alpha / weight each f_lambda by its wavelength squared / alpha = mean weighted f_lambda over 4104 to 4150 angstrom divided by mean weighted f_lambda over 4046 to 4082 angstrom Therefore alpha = 0.87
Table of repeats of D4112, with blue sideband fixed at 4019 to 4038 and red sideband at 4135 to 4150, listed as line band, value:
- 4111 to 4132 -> 2.7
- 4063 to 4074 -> -0.6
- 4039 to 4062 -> -1.7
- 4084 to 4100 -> 2.5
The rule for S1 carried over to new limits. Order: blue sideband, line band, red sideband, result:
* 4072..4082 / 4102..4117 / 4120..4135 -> 0.22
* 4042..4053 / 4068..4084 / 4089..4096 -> -0.11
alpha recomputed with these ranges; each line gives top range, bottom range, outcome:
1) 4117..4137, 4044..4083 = 0.90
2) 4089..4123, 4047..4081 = 0.78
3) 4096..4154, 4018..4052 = 0.90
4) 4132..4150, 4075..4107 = 1.16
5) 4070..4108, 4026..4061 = 0.88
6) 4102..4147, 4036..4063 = 0.89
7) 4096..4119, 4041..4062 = 0.75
